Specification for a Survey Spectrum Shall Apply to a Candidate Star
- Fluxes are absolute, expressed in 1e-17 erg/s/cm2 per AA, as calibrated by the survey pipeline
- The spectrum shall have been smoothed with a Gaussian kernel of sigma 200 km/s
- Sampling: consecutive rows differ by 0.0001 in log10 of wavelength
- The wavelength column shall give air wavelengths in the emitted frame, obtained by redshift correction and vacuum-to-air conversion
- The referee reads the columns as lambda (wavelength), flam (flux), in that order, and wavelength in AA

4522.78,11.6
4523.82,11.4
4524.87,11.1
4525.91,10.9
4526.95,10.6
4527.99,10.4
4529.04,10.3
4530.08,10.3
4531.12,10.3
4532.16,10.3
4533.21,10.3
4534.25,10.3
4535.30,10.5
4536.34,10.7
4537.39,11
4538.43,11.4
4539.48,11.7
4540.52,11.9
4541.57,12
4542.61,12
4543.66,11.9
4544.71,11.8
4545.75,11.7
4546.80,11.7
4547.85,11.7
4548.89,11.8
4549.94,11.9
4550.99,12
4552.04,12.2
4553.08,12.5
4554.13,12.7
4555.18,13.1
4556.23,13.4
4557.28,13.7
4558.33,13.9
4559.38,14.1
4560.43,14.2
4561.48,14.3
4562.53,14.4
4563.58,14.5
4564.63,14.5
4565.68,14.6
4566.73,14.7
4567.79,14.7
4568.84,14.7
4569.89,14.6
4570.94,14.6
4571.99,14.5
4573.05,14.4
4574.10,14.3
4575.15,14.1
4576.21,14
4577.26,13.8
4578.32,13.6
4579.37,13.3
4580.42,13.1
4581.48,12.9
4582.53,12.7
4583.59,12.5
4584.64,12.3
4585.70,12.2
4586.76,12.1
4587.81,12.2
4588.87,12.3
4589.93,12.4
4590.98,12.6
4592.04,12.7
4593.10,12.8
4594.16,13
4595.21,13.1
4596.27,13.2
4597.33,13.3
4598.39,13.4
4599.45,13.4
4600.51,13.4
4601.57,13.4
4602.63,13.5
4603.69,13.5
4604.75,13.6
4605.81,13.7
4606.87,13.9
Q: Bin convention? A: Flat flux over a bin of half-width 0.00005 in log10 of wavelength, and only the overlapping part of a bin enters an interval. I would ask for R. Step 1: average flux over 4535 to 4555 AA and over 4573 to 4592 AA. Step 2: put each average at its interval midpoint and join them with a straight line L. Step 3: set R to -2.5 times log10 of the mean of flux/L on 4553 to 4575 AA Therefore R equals -0.14 mag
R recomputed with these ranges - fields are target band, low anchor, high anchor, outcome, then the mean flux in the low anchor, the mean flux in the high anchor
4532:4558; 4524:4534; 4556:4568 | 0.05 mag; 10.5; 14.3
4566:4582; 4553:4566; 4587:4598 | -0.06 mag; 13.9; 12.8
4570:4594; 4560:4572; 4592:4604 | 0.06 mag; 14.5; 13.2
